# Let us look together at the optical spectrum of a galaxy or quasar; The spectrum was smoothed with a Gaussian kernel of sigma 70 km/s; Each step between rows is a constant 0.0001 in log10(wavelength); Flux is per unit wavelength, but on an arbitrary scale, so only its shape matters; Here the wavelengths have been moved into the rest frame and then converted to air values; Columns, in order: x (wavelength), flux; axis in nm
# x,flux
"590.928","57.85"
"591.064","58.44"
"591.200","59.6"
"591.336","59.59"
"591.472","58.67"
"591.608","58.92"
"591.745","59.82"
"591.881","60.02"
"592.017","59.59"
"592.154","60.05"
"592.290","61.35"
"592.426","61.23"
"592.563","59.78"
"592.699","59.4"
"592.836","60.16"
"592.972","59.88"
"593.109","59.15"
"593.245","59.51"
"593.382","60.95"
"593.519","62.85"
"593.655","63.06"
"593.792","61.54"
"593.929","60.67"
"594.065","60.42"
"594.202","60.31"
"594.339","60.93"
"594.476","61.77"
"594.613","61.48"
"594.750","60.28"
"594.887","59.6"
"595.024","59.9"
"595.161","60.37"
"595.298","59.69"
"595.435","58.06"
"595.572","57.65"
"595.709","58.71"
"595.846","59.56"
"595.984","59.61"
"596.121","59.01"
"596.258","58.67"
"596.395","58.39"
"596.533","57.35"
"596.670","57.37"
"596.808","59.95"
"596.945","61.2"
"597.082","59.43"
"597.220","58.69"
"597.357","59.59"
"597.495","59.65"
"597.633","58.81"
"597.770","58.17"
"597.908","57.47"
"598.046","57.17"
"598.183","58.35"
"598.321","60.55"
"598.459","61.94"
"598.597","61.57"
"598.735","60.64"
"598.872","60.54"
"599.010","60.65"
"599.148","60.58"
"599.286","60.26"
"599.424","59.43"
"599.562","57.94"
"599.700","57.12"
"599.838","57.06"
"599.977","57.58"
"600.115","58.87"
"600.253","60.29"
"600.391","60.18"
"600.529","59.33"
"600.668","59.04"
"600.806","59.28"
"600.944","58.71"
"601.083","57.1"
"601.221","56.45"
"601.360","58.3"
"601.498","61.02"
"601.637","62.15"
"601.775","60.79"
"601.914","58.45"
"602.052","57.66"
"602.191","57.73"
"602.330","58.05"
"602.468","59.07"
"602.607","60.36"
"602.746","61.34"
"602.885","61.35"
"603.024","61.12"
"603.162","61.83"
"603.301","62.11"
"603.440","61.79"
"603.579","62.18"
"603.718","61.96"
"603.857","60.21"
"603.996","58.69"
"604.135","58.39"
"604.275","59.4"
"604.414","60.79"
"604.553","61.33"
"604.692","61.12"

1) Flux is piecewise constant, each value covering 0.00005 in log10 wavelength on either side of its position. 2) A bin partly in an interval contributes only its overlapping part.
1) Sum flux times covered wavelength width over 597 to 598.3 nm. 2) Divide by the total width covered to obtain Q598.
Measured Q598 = 58.7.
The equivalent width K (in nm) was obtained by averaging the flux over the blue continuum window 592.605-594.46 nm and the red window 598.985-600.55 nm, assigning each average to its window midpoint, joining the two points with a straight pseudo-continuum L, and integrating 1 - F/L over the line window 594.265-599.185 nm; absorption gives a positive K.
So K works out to 0.03 nm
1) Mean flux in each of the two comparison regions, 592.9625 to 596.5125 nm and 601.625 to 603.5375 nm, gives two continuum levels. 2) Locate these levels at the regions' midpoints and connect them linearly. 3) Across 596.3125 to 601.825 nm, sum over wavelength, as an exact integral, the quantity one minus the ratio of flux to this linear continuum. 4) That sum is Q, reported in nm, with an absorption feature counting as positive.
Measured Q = 0.086 nm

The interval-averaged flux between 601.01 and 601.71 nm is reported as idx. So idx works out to 59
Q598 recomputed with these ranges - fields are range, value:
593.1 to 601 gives 59.6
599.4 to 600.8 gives 58.7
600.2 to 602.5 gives 59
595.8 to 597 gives 59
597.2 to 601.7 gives 59.2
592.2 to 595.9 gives 60.3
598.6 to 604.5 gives 59.7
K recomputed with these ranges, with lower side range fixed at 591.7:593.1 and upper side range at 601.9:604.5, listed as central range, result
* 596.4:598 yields 0.03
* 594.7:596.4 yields 0.03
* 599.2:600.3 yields 0.03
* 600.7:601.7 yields 0.02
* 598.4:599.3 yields -0.01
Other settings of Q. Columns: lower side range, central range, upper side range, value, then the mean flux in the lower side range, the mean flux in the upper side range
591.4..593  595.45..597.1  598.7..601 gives 0.02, 59.9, 59.3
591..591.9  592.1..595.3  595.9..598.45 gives -0.08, 59.3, 58.9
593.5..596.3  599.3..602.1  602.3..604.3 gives 0.07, 60.2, 60.6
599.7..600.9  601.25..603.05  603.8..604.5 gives -0.02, 58.8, 59.5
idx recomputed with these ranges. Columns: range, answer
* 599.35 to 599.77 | 58.2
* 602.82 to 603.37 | 61.7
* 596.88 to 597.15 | 60.4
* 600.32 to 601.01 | 59.4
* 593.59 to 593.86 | 62.2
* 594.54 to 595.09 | 60.3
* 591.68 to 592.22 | 59.9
